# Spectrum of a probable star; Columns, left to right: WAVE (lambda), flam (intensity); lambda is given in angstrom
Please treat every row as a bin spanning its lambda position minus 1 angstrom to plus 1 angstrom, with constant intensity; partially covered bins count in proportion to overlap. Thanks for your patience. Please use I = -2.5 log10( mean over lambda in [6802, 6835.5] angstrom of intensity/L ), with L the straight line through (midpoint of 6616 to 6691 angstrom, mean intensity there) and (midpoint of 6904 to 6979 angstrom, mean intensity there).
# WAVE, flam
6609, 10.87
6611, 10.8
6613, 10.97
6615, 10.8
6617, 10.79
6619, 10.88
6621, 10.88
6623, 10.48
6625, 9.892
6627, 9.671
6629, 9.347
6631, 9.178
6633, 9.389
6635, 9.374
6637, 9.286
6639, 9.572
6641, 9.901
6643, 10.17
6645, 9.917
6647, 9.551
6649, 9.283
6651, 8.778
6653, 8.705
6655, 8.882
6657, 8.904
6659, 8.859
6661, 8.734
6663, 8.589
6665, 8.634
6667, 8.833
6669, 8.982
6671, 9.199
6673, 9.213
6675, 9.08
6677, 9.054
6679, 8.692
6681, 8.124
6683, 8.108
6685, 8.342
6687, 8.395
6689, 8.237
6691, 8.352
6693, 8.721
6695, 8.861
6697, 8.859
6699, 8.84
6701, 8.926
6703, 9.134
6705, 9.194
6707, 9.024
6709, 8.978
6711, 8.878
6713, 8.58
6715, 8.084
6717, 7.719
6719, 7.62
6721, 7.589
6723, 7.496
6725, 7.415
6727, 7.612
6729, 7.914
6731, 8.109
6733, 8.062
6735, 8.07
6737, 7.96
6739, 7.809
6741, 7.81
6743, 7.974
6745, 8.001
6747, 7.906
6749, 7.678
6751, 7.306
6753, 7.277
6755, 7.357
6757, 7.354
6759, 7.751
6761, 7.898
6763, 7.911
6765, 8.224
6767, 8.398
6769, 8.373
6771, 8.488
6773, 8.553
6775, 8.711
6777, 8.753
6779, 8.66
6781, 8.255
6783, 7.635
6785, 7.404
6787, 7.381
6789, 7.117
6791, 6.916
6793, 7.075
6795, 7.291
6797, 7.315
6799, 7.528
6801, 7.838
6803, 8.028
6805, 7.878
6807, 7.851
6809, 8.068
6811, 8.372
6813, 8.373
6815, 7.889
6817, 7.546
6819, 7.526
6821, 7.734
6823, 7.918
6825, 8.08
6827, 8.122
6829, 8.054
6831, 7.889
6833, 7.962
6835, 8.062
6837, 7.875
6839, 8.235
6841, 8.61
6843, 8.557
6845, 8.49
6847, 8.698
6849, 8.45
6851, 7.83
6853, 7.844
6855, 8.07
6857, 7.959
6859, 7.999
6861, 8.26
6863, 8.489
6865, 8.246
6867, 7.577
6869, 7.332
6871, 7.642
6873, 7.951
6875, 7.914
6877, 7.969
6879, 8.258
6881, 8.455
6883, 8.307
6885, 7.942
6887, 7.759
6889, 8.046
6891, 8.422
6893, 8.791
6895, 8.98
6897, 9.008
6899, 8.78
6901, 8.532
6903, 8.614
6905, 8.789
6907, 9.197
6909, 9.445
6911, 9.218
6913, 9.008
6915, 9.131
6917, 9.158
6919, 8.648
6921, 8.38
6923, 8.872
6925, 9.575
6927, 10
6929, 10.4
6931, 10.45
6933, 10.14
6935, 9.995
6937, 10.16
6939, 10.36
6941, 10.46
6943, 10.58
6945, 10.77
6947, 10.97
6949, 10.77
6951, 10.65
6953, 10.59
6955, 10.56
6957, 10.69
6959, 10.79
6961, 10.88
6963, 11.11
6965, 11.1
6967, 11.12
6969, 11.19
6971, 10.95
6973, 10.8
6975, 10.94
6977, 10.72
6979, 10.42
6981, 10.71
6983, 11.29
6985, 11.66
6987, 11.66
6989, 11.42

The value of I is 0.223 mag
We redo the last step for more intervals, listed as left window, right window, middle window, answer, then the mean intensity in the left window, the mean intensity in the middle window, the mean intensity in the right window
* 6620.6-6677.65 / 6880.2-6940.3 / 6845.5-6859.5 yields 0.13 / 9.31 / 8.14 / 9.09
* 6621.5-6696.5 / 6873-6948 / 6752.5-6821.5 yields 0.16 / 9.07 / 7.85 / 9.16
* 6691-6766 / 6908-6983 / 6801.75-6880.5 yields 0.15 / 8.11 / 8.04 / 10.3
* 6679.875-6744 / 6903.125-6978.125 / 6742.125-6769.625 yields 0.11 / 8.28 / 7.81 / 10.2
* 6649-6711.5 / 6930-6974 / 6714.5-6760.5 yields 0.19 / 8.79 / 7.73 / 10.7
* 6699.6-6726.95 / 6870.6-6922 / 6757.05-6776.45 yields 0.02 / 8.34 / 8.22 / 8.56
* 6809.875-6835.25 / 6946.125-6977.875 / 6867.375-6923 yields 0.12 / 7.96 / 8.5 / 10.9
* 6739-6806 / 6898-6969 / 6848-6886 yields 0.13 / 7.82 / 8.03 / 9.96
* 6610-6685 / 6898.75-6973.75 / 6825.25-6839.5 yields 0.22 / 9.43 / 8.02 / 10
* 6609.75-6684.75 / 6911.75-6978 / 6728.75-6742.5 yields 0.21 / 9.44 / 7.97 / 10.3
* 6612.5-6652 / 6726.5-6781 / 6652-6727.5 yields 0.05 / 9.89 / 8.57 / 8.01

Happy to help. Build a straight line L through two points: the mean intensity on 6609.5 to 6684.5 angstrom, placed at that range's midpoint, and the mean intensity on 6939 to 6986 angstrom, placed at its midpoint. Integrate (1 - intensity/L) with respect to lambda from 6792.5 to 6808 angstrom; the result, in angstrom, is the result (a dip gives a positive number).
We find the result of 3.8 angstrom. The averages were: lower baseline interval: 9.45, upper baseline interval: 10.8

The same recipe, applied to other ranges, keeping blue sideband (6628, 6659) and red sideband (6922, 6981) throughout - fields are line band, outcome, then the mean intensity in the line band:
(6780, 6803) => 5.7 angstrom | 7.46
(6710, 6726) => 2.8 angstrom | 7.92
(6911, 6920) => 1.2 angstrom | 9.01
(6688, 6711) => 1.7 angstrom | 8.83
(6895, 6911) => 2.2 angstrom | 8.93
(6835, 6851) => 2.8 angstrom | 8.36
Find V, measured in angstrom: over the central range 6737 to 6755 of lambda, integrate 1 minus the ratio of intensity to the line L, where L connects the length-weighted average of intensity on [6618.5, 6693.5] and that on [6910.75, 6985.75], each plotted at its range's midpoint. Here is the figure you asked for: 3.4 angstrom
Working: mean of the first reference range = 9.15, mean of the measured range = 7.71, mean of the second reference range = 10.4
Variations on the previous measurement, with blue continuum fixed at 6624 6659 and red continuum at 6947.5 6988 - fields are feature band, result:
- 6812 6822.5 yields 2.5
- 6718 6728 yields 2.3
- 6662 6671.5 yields 0.7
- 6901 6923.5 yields 3.7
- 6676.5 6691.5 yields 1.9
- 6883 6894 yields 2.5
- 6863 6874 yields 2.8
